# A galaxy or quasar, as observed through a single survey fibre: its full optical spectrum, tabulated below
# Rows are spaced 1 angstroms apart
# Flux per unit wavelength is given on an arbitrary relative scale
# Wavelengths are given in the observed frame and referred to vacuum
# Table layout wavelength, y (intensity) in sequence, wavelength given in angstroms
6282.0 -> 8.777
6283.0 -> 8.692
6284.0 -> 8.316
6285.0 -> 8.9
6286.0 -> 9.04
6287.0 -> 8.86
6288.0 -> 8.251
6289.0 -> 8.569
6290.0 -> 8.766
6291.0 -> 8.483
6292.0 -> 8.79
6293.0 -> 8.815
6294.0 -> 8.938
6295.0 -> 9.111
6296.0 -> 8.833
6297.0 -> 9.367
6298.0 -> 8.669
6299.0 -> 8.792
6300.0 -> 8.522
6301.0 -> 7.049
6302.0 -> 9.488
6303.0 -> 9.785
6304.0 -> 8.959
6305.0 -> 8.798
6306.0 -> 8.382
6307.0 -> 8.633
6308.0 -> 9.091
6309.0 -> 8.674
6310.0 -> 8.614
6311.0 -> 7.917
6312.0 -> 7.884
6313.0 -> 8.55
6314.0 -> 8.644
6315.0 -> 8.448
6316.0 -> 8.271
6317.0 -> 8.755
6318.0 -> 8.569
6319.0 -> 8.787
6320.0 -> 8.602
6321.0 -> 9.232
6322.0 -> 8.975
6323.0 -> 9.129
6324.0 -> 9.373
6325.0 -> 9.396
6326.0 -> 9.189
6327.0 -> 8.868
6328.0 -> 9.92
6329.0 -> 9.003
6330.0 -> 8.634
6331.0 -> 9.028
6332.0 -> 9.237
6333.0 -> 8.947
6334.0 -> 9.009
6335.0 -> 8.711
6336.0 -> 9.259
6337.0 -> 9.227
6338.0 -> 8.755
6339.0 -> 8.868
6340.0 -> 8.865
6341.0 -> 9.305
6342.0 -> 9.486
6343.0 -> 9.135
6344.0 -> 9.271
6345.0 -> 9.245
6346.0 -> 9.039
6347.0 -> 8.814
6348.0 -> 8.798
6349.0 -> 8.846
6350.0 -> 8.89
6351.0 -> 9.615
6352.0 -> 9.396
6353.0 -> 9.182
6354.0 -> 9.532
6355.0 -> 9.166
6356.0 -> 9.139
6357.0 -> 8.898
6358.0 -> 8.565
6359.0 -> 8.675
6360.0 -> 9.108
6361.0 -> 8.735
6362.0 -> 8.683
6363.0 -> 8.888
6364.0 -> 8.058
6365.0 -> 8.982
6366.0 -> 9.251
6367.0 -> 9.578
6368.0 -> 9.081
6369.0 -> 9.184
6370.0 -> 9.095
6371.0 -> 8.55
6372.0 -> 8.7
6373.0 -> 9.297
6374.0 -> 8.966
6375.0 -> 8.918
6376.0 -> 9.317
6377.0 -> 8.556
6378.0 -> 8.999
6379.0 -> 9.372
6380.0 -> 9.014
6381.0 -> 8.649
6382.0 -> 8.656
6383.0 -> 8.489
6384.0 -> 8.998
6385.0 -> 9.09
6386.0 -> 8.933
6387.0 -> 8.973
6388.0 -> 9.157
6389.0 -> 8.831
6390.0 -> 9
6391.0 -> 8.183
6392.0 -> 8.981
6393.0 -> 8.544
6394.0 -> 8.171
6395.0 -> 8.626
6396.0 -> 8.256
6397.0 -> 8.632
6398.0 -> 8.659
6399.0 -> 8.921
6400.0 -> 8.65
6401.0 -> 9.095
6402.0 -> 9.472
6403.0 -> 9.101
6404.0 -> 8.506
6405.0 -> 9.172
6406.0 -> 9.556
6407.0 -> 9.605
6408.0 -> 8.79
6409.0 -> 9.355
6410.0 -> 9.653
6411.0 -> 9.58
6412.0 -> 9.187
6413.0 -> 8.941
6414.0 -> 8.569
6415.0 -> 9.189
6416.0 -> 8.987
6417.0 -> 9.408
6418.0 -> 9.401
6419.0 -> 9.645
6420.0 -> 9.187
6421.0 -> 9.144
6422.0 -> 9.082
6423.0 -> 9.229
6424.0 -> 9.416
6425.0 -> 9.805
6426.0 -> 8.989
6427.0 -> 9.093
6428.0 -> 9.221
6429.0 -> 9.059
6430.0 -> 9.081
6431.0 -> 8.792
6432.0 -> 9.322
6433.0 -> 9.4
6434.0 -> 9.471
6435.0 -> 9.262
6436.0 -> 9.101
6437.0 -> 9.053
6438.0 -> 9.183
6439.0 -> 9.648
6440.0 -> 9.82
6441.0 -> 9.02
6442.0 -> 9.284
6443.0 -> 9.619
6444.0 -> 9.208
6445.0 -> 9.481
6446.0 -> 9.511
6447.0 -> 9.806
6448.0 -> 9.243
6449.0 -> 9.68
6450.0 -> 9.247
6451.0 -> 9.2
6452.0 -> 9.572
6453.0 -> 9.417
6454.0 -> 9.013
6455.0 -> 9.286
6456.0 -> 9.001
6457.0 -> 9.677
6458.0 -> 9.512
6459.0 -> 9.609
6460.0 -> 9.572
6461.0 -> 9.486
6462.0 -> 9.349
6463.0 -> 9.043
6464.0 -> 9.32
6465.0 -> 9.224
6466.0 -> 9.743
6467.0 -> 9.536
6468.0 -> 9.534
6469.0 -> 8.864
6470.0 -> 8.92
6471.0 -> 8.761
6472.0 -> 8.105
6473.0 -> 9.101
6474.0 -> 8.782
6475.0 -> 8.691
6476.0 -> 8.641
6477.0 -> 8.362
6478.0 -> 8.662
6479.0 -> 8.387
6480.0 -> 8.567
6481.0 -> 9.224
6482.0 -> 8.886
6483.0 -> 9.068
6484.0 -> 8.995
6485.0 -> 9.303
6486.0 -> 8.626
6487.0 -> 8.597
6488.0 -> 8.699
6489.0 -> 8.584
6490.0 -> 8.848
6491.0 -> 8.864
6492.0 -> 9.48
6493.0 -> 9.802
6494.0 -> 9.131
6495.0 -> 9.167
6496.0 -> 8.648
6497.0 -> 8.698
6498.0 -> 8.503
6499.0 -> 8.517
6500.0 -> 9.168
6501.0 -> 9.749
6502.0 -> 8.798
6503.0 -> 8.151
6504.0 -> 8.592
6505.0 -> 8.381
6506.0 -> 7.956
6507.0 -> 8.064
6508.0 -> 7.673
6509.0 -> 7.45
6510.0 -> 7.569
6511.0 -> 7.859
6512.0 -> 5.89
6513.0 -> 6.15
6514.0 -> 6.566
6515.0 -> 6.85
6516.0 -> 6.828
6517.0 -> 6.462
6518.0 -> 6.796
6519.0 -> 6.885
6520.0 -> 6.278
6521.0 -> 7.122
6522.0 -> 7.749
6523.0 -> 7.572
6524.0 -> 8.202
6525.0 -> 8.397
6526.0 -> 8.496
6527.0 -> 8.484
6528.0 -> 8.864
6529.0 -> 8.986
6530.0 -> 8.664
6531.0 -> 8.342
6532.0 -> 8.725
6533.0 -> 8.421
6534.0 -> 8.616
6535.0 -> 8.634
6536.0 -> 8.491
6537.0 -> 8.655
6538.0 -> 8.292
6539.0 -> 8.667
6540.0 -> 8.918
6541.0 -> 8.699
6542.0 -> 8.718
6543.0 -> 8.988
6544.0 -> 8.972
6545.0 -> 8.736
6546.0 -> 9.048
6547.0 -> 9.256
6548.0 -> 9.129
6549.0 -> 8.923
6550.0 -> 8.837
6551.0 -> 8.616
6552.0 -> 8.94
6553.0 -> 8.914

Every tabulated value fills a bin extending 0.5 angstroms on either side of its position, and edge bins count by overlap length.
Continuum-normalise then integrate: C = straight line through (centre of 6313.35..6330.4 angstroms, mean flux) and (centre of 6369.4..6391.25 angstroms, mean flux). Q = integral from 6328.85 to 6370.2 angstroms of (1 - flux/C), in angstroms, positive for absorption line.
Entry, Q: -0.51 angstroms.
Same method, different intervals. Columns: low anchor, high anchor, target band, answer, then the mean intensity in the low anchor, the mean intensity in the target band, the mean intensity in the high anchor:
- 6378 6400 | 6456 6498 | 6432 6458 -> -1.3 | 8.77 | 9.37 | 9.02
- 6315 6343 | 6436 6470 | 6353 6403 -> 1.4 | 9.01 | 8.89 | 9.38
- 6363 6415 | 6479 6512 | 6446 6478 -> -1.7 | 8.94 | 9.2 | 8.63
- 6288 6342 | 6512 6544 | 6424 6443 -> -2.1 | 8.84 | 9.27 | 7.97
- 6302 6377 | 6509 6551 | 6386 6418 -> -1.1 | 8.95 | 8.97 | 8.09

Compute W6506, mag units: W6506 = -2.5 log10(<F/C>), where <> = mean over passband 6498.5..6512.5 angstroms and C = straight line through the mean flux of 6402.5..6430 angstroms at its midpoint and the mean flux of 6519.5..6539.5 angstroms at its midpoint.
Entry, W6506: 0.05 mag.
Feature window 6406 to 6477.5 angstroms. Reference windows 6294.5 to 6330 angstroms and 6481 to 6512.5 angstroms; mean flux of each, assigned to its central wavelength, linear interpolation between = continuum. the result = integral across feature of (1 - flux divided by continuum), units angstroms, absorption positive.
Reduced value -4.91 angstroms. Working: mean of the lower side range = 8.81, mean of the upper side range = 8.58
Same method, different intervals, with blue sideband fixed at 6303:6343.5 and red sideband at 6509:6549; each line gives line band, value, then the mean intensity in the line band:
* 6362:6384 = -0.61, 8.93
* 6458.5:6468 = -1.27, 9.44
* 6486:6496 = -0.94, 8.98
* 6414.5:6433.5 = -1.69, 9.23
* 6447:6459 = -1.46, 9.38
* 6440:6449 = -1.11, 9.44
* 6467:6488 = -1.41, 8.82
